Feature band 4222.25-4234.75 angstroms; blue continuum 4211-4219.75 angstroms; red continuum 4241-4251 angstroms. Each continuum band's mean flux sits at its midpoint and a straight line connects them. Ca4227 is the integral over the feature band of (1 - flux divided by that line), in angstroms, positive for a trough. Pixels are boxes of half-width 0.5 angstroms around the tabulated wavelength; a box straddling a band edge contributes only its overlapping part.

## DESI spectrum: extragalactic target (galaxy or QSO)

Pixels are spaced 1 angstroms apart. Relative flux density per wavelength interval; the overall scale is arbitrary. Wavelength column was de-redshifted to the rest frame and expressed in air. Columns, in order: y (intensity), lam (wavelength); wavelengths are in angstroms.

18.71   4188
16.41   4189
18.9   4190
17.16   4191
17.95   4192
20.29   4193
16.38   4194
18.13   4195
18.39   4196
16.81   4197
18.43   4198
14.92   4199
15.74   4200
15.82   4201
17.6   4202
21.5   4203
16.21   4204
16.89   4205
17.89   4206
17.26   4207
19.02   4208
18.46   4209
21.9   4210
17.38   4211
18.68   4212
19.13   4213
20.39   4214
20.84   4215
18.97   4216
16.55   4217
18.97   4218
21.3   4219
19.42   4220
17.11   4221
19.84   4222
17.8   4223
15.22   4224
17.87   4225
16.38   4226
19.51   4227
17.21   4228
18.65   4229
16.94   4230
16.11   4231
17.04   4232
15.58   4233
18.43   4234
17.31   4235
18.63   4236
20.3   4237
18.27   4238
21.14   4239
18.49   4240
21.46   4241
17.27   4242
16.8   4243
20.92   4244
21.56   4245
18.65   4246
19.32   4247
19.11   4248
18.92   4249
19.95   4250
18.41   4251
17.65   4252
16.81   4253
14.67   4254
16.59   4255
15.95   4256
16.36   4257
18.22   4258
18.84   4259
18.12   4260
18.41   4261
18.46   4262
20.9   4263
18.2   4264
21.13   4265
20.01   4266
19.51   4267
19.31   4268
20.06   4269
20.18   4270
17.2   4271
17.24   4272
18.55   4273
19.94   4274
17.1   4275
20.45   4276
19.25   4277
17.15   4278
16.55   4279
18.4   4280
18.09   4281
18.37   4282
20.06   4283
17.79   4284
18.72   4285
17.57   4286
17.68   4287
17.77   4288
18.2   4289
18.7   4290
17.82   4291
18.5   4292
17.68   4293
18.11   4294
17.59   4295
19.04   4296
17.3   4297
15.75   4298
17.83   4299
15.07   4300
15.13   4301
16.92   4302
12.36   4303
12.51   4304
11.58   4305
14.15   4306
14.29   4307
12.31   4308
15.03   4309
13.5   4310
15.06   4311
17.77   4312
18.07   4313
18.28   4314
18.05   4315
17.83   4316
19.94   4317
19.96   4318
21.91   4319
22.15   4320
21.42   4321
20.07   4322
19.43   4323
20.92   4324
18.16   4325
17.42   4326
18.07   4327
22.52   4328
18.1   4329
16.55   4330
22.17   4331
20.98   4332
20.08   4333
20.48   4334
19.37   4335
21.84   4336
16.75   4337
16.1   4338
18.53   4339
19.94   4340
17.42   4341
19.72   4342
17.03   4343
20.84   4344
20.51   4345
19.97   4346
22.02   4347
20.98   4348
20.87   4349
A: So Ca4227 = 1.27 angstroms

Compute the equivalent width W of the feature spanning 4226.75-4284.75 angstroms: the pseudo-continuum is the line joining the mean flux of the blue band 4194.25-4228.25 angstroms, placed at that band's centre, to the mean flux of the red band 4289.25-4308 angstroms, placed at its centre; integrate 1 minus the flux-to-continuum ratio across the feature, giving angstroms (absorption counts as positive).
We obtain -4.75 angstroms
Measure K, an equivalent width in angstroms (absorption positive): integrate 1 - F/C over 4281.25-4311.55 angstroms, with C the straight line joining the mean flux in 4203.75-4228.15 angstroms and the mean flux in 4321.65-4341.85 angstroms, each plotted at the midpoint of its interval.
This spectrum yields 4.1 angstroms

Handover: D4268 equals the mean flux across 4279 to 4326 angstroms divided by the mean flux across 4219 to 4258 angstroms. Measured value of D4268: 0.96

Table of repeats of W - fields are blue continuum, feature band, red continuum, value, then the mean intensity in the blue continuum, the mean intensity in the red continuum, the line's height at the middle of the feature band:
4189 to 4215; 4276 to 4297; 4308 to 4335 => 0.5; 18.1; 18.9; 18.6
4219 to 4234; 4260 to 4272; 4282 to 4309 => -1.6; 17.6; 16.6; 17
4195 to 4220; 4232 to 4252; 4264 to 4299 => -0.6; 18.3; 18.4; 18.4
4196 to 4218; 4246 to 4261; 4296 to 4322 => -0.3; 18.1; 16.7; 17.5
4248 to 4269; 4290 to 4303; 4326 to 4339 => 1.2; 18.4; 19.3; 18.9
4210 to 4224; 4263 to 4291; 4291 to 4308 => -3.4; 18.9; 15.8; 16.7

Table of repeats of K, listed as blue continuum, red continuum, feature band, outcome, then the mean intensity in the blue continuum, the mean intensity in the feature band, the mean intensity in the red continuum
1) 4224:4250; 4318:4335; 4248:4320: 5.93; 18.4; 17.7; 20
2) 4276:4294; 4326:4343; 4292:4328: 2.78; 18.2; 17.3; 19.2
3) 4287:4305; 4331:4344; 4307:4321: 0.11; 16.7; 17.7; 19.2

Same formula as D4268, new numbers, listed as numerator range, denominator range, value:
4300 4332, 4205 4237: 0.96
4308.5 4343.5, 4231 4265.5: 1.02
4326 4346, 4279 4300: 1.07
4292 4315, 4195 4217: 0.87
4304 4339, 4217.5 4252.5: 0.98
